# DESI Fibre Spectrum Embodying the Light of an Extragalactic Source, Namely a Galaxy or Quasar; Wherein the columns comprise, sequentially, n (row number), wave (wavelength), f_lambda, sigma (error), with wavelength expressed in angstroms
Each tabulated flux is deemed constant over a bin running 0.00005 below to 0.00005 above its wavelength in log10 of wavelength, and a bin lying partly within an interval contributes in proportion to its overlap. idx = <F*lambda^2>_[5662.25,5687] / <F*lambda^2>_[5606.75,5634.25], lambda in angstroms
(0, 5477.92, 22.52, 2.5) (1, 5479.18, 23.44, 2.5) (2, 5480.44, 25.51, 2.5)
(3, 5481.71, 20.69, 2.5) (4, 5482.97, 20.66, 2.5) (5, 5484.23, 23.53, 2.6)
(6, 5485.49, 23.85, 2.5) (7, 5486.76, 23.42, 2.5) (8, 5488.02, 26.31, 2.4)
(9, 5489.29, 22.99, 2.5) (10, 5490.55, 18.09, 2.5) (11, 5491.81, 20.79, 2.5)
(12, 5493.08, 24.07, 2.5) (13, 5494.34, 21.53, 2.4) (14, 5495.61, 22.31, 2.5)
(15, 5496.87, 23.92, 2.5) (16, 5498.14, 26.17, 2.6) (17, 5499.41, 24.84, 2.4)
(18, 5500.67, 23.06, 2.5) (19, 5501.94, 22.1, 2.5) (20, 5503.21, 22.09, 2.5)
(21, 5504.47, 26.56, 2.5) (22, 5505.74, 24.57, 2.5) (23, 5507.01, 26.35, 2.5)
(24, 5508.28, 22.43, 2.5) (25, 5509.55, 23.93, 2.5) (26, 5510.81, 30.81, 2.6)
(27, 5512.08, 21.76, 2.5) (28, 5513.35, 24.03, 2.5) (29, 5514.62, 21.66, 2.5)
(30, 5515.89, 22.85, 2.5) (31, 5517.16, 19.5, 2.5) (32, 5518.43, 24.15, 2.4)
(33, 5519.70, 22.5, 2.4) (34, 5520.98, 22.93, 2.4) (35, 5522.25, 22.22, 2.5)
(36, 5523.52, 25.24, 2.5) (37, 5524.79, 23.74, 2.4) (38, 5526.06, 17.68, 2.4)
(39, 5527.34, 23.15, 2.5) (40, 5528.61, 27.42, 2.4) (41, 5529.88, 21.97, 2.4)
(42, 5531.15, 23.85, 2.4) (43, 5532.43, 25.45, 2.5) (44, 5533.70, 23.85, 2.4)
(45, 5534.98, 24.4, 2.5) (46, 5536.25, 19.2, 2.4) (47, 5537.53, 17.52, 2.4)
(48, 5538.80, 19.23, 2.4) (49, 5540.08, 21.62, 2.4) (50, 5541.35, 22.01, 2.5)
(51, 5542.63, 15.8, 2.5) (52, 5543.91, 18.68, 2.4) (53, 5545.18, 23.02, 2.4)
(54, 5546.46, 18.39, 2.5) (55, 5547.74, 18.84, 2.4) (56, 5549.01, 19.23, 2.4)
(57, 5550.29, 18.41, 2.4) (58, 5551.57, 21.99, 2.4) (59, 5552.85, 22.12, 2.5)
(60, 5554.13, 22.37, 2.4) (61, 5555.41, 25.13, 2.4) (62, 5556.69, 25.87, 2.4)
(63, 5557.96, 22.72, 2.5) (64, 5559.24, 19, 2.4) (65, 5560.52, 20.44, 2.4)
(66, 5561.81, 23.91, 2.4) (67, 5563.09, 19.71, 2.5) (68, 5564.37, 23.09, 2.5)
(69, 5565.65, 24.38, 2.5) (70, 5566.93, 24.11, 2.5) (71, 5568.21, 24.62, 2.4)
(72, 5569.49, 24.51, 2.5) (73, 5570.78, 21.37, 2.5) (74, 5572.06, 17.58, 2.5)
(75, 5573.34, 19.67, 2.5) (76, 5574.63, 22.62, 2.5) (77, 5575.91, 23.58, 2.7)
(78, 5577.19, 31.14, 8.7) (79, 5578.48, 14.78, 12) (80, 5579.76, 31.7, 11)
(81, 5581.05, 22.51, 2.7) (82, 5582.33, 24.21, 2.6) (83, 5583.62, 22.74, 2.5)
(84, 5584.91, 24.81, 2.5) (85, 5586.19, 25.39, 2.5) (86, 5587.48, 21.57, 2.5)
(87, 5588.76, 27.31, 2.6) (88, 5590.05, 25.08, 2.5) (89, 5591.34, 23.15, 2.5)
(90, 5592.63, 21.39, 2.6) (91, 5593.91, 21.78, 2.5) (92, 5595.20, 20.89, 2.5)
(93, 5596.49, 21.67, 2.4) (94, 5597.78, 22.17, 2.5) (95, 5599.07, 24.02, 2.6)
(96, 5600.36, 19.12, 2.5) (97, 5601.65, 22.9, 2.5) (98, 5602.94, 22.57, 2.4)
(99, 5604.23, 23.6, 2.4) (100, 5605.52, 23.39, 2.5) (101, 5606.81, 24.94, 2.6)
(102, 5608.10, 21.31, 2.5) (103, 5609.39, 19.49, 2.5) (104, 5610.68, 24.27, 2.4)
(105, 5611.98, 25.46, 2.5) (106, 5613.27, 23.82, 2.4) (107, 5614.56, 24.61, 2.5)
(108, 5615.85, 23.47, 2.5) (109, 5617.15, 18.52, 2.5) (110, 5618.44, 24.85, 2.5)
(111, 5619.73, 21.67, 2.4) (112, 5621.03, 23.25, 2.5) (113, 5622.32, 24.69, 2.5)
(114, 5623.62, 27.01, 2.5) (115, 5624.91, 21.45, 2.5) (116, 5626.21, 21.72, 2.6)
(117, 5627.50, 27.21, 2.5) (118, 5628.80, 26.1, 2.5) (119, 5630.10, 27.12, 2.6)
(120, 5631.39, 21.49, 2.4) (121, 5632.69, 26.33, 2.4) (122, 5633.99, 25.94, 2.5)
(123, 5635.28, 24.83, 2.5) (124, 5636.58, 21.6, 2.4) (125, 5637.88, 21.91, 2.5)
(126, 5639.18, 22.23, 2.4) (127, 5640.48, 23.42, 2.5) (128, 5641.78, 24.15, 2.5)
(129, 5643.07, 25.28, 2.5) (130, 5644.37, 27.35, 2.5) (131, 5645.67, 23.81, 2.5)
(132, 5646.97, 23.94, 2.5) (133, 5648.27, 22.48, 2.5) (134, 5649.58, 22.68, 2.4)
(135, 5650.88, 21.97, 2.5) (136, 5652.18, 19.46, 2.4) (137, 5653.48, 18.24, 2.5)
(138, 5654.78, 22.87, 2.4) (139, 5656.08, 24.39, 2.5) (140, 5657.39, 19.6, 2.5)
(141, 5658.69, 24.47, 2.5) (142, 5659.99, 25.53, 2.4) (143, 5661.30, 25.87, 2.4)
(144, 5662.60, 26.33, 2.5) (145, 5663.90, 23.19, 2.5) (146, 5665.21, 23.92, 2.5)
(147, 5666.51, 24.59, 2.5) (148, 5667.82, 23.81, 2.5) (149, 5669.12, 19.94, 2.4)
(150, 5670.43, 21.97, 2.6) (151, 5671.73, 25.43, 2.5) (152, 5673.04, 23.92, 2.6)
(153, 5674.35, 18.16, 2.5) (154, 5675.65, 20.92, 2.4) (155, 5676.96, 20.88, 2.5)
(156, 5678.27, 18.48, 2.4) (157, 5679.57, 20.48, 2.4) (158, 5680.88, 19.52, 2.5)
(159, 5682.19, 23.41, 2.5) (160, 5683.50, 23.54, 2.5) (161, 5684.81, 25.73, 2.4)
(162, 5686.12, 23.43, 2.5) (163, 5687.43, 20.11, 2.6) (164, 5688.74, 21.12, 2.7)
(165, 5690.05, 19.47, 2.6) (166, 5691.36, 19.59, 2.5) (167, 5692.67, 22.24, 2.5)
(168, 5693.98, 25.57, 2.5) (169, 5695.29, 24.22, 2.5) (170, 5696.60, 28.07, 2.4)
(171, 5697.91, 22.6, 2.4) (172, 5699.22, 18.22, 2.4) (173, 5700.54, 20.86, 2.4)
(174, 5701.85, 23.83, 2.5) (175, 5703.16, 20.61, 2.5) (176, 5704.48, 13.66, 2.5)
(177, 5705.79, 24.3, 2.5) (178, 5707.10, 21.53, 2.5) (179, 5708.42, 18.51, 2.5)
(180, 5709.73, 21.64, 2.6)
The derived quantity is 0.96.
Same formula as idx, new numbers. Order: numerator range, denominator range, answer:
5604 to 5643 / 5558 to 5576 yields 1.10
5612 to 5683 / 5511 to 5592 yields 1.07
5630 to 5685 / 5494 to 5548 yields 1.07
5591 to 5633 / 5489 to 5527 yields 1.04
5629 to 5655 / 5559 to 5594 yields 1.04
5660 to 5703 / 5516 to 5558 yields 1.09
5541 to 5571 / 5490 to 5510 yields 0.95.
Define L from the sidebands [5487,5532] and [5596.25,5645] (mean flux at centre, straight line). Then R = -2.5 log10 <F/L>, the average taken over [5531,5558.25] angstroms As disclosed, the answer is 0.10 mag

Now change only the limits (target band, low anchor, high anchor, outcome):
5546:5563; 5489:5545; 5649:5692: 0.06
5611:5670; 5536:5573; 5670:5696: -0.09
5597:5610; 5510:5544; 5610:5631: 0.07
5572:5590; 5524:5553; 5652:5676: -0.10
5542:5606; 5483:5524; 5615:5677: 0.05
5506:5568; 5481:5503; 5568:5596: 0.04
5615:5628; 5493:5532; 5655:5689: -0.02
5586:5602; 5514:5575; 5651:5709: -0.04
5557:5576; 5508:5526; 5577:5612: 0.05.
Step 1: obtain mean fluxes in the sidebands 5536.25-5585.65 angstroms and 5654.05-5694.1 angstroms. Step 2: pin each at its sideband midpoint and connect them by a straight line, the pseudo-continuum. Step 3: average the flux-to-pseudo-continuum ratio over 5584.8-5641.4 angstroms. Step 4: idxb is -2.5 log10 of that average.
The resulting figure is -0.06 mag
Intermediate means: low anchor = 21.9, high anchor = 22.5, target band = 23.4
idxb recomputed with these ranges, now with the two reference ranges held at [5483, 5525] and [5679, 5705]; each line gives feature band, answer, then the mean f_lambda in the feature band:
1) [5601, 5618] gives -0.02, 23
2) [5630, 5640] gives -0.07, 23.7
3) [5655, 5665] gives -0.09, 24.1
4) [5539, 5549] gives 0.17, 19.7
